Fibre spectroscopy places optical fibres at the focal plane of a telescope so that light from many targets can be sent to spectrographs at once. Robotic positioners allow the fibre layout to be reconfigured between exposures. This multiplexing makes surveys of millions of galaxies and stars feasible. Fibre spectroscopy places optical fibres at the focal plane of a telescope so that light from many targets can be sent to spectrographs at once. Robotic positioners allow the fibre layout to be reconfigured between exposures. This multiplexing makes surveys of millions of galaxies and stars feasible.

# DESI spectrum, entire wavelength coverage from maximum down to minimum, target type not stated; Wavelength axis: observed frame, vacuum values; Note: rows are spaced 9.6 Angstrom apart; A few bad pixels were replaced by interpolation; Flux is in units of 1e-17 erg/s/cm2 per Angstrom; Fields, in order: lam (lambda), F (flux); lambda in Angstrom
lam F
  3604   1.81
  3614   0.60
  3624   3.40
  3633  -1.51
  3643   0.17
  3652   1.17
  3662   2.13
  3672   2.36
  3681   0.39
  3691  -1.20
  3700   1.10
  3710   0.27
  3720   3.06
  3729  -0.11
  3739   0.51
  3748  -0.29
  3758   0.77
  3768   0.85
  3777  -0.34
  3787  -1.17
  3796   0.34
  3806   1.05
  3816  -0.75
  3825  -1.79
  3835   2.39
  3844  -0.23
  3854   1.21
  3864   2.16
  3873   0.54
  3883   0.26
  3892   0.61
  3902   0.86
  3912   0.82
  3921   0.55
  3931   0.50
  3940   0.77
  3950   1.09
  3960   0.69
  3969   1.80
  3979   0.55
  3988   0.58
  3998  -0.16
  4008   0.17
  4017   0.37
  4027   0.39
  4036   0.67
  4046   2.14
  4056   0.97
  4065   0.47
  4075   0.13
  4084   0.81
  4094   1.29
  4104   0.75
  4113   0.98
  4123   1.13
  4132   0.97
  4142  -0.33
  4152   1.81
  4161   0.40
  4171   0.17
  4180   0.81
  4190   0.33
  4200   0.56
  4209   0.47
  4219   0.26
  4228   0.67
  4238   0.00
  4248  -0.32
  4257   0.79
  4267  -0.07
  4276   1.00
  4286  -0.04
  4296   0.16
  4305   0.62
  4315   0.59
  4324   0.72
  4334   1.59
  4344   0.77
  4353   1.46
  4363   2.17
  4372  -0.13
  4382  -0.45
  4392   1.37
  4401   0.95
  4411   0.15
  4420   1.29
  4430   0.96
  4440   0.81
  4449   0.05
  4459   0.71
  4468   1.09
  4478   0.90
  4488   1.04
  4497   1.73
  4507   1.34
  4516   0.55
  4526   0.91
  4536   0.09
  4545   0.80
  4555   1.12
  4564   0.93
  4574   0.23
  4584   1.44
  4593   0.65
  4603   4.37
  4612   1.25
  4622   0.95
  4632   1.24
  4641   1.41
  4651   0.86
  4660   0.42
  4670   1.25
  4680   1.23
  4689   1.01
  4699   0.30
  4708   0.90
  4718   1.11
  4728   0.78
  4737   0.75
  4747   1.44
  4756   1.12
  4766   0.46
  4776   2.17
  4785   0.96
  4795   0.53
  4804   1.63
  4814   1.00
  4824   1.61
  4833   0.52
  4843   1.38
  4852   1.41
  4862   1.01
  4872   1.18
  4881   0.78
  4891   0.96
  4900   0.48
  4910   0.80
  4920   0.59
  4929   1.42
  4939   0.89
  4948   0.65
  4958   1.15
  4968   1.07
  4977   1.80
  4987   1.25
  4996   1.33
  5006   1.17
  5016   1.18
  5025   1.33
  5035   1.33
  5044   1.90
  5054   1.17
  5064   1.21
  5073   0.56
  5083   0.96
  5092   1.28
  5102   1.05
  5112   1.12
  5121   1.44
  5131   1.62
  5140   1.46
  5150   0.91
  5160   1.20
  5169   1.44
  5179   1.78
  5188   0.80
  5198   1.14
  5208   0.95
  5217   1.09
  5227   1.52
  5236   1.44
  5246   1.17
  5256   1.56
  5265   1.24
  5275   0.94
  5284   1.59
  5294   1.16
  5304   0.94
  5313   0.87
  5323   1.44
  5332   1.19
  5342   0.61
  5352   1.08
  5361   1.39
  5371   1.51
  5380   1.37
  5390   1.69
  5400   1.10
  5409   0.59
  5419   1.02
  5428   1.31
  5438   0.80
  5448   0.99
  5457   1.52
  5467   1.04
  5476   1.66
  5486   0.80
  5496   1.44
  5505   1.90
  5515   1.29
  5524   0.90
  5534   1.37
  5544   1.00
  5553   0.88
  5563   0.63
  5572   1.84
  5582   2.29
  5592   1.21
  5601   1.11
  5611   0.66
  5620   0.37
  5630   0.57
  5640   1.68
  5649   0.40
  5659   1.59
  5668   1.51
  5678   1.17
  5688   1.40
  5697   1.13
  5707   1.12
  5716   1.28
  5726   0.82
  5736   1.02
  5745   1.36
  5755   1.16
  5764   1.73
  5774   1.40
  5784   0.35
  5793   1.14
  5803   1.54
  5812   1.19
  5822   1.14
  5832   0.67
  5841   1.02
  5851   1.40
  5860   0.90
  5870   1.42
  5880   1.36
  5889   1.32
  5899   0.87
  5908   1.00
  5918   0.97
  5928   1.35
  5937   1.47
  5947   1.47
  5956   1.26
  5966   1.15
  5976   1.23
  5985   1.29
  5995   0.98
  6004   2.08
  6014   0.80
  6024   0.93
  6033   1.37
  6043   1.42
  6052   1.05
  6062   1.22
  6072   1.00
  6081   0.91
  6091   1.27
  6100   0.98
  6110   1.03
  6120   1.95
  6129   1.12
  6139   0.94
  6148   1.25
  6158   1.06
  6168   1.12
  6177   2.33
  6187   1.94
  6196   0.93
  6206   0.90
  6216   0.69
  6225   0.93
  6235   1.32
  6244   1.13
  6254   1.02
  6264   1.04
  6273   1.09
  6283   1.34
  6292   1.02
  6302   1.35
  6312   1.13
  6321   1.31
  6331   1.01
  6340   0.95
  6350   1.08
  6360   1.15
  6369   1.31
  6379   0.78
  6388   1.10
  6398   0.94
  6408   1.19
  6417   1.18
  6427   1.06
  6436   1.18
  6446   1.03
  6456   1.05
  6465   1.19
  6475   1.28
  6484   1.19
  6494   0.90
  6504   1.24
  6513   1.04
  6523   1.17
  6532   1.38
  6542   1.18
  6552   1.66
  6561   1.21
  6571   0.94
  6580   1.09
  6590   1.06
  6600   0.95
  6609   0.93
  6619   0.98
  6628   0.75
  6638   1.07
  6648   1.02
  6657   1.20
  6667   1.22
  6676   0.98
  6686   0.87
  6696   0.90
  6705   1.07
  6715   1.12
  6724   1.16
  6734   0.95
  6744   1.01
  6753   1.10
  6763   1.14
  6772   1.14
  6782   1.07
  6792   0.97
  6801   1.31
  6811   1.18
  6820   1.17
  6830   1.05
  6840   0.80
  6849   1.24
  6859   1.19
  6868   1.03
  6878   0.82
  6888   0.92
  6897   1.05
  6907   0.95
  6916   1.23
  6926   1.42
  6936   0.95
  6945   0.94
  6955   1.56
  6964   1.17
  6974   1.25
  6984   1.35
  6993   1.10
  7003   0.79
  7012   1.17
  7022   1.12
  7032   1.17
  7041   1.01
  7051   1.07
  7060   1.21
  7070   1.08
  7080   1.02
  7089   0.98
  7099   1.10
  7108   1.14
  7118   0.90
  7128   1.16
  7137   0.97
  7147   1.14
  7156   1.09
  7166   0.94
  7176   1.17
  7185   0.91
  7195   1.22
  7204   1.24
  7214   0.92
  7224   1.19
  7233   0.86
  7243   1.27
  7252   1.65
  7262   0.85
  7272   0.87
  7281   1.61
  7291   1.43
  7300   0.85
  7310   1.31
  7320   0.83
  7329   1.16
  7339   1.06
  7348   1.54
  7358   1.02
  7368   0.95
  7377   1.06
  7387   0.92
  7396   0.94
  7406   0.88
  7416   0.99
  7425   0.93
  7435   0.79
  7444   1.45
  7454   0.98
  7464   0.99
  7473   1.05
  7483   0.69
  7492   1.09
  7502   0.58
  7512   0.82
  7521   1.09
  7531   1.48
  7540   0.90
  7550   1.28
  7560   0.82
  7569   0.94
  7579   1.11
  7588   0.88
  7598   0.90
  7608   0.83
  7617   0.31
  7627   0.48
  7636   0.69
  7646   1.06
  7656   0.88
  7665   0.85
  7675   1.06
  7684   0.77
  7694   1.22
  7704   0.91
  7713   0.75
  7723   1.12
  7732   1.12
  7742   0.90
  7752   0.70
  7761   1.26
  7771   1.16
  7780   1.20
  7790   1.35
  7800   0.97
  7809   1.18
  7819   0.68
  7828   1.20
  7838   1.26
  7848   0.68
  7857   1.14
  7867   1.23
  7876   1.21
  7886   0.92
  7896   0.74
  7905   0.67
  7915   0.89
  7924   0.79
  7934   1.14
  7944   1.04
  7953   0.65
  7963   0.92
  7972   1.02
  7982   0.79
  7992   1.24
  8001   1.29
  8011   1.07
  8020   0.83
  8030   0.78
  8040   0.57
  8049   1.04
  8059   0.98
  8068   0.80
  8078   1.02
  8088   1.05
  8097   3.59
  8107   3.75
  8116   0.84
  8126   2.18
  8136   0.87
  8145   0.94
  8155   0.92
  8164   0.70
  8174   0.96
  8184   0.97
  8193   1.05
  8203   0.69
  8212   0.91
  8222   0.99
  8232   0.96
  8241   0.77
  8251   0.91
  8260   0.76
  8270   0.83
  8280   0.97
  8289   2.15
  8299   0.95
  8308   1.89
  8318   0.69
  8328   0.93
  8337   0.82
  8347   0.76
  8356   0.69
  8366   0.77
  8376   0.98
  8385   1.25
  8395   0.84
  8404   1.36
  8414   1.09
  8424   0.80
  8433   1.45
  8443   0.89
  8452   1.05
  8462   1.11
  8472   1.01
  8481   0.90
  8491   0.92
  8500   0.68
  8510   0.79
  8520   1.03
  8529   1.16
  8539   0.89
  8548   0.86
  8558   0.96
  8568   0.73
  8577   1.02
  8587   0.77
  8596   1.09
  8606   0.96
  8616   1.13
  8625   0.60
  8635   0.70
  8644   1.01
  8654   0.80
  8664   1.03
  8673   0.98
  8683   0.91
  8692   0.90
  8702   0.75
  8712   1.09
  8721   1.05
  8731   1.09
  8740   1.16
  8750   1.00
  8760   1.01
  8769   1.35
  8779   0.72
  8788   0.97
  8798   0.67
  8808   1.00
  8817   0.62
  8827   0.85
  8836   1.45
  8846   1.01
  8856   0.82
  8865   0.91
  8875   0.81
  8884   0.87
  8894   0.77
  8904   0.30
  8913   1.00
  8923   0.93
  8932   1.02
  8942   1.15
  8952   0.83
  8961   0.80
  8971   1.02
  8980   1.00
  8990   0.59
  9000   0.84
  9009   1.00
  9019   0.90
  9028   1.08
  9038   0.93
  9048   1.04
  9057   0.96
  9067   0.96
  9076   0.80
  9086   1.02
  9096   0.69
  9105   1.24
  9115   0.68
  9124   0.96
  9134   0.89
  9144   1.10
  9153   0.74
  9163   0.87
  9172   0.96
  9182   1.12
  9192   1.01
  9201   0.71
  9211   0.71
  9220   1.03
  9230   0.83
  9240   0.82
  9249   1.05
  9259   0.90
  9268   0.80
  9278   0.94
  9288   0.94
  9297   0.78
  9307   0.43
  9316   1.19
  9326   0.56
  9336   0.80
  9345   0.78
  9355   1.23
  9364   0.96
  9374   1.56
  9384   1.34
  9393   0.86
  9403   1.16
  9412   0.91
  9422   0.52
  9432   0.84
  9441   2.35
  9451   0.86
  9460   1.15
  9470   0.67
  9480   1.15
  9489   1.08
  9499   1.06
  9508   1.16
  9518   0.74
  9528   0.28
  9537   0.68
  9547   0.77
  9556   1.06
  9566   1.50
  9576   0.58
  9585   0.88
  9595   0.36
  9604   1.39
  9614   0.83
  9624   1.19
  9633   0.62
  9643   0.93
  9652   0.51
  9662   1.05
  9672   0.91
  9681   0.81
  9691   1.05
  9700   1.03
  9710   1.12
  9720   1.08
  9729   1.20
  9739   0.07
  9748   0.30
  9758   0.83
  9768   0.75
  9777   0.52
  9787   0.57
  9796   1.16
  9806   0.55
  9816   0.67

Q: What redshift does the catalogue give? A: 0.234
